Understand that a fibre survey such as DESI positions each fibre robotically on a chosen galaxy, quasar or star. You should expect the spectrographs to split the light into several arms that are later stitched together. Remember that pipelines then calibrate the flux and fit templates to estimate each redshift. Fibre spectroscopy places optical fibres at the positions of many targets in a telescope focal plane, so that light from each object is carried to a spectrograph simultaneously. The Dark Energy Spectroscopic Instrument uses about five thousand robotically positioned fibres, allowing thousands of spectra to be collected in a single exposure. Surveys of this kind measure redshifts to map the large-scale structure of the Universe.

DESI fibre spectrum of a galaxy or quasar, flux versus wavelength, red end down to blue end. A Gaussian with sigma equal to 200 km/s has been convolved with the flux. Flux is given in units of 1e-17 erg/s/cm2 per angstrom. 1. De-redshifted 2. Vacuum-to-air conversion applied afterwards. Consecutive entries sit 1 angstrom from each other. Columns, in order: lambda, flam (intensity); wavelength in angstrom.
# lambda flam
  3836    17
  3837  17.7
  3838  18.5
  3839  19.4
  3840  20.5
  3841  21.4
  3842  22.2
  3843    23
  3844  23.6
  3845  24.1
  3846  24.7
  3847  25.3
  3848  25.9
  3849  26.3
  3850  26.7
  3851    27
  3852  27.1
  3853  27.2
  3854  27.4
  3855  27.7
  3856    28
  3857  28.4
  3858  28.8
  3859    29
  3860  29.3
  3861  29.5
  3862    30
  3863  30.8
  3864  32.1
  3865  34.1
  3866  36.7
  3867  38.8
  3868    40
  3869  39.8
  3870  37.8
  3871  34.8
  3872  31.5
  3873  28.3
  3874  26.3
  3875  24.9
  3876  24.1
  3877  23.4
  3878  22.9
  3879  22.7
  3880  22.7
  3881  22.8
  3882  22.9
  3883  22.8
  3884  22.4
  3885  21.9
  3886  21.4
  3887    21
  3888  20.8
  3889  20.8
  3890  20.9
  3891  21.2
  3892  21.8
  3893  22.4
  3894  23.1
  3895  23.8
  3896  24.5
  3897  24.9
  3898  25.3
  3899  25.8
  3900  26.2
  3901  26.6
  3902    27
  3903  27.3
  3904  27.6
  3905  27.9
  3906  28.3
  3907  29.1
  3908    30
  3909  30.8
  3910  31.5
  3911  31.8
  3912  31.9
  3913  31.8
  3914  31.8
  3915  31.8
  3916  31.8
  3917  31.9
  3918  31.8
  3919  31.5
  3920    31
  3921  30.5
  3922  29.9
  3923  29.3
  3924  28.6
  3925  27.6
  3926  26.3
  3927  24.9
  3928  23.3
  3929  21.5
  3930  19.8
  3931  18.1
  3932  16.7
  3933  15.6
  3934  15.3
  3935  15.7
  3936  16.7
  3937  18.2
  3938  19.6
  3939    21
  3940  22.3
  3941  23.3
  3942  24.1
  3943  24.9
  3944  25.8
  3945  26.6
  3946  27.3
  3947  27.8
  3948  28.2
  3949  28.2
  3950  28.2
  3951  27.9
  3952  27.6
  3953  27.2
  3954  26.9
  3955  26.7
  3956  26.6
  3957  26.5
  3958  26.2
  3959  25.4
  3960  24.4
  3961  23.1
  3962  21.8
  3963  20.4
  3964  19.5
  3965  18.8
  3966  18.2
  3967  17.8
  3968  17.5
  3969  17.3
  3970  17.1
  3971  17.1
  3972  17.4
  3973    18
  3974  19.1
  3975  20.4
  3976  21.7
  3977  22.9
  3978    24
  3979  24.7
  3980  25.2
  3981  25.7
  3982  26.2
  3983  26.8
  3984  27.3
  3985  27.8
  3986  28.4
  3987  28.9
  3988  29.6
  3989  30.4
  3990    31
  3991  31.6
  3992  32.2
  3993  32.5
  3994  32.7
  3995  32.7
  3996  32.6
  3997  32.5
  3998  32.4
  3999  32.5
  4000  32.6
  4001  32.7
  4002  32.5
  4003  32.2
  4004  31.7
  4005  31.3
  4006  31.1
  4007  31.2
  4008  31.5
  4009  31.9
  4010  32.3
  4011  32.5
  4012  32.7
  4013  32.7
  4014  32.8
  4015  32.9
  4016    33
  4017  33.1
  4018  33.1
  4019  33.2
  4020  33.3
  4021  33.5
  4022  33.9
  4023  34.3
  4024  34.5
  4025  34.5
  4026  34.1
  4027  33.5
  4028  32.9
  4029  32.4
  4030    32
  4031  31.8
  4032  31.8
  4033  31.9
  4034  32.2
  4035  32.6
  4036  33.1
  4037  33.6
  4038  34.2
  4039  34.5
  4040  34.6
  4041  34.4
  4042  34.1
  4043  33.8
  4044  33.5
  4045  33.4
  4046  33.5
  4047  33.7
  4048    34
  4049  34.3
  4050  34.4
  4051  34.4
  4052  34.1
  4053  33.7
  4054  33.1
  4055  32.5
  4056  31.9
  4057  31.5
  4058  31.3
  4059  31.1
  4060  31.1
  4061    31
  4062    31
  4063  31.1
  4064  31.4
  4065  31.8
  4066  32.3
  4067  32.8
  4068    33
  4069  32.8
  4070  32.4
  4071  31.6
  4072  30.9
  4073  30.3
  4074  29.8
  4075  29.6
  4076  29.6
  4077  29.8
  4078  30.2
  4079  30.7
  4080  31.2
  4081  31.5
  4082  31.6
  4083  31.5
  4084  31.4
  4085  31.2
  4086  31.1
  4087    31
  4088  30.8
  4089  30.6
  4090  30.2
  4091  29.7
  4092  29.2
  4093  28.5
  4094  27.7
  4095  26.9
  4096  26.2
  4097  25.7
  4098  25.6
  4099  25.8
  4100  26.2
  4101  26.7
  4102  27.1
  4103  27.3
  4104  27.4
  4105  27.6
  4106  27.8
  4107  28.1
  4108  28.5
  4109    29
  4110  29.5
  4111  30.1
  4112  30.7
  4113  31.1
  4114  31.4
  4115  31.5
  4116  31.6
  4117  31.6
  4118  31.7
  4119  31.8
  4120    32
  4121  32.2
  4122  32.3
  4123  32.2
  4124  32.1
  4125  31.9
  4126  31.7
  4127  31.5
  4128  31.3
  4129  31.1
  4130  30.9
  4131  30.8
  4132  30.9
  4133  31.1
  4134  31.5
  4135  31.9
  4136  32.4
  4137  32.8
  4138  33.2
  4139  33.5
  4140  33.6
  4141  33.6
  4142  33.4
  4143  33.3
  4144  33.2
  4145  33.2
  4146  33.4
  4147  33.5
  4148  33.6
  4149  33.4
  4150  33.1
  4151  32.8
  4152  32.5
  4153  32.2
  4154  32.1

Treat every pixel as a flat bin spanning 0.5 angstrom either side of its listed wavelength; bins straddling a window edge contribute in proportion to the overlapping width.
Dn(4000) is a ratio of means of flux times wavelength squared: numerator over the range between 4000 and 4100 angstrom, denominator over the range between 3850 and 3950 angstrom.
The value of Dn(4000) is 1.3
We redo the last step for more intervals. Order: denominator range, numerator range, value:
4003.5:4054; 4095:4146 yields 0.96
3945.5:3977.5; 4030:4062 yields 1.50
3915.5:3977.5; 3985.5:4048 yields 1.44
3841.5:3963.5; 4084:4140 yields 1.27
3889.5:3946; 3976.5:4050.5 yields 1.31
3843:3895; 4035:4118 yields 1.28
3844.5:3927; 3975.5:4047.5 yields 1.21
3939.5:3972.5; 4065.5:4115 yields 1.34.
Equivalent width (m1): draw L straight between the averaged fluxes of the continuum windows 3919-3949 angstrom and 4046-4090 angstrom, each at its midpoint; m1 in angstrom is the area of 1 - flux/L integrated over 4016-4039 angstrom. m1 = -3.1 angstrom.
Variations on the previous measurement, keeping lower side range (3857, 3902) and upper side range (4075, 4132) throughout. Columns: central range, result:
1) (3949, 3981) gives 6.21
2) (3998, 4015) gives -2.13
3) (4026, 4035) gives -1.09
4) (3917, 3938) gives 2.89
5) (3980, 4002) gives -1.53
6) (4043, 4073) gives -3.31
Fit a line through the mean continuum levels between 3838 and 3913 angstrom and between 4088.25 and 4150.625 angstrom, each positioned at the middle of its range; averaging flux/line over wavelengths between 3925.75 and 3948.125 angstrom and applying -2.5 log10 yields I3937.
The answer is 0.27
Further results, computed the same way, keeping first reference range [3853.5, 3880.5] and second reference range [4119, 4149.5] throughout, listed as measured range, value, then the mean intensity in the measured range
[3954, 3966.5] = 0.30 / 23.3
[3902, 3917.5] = 0.00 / 30.2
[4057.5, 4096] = 0.04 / 30.7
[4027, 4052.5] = -0.06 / 33.4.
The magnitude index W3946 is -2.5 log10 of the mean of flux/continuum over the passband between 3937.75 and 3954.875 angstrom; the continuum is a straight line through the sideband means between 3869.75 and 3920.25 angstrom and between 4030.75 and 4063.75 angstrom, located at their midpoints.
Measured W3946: 0.12 mag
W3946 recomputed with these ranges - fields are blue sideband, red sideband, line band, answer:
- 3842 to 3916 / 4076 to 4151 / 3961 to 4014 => 0.075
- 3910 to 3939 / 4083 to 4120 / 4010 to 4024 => -0.205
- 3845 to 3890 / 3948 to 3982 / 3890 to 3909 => 0.011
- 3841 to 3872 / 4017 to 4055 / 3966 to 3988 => 0.388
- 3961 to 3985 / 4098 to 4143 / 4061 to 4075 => -0.156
